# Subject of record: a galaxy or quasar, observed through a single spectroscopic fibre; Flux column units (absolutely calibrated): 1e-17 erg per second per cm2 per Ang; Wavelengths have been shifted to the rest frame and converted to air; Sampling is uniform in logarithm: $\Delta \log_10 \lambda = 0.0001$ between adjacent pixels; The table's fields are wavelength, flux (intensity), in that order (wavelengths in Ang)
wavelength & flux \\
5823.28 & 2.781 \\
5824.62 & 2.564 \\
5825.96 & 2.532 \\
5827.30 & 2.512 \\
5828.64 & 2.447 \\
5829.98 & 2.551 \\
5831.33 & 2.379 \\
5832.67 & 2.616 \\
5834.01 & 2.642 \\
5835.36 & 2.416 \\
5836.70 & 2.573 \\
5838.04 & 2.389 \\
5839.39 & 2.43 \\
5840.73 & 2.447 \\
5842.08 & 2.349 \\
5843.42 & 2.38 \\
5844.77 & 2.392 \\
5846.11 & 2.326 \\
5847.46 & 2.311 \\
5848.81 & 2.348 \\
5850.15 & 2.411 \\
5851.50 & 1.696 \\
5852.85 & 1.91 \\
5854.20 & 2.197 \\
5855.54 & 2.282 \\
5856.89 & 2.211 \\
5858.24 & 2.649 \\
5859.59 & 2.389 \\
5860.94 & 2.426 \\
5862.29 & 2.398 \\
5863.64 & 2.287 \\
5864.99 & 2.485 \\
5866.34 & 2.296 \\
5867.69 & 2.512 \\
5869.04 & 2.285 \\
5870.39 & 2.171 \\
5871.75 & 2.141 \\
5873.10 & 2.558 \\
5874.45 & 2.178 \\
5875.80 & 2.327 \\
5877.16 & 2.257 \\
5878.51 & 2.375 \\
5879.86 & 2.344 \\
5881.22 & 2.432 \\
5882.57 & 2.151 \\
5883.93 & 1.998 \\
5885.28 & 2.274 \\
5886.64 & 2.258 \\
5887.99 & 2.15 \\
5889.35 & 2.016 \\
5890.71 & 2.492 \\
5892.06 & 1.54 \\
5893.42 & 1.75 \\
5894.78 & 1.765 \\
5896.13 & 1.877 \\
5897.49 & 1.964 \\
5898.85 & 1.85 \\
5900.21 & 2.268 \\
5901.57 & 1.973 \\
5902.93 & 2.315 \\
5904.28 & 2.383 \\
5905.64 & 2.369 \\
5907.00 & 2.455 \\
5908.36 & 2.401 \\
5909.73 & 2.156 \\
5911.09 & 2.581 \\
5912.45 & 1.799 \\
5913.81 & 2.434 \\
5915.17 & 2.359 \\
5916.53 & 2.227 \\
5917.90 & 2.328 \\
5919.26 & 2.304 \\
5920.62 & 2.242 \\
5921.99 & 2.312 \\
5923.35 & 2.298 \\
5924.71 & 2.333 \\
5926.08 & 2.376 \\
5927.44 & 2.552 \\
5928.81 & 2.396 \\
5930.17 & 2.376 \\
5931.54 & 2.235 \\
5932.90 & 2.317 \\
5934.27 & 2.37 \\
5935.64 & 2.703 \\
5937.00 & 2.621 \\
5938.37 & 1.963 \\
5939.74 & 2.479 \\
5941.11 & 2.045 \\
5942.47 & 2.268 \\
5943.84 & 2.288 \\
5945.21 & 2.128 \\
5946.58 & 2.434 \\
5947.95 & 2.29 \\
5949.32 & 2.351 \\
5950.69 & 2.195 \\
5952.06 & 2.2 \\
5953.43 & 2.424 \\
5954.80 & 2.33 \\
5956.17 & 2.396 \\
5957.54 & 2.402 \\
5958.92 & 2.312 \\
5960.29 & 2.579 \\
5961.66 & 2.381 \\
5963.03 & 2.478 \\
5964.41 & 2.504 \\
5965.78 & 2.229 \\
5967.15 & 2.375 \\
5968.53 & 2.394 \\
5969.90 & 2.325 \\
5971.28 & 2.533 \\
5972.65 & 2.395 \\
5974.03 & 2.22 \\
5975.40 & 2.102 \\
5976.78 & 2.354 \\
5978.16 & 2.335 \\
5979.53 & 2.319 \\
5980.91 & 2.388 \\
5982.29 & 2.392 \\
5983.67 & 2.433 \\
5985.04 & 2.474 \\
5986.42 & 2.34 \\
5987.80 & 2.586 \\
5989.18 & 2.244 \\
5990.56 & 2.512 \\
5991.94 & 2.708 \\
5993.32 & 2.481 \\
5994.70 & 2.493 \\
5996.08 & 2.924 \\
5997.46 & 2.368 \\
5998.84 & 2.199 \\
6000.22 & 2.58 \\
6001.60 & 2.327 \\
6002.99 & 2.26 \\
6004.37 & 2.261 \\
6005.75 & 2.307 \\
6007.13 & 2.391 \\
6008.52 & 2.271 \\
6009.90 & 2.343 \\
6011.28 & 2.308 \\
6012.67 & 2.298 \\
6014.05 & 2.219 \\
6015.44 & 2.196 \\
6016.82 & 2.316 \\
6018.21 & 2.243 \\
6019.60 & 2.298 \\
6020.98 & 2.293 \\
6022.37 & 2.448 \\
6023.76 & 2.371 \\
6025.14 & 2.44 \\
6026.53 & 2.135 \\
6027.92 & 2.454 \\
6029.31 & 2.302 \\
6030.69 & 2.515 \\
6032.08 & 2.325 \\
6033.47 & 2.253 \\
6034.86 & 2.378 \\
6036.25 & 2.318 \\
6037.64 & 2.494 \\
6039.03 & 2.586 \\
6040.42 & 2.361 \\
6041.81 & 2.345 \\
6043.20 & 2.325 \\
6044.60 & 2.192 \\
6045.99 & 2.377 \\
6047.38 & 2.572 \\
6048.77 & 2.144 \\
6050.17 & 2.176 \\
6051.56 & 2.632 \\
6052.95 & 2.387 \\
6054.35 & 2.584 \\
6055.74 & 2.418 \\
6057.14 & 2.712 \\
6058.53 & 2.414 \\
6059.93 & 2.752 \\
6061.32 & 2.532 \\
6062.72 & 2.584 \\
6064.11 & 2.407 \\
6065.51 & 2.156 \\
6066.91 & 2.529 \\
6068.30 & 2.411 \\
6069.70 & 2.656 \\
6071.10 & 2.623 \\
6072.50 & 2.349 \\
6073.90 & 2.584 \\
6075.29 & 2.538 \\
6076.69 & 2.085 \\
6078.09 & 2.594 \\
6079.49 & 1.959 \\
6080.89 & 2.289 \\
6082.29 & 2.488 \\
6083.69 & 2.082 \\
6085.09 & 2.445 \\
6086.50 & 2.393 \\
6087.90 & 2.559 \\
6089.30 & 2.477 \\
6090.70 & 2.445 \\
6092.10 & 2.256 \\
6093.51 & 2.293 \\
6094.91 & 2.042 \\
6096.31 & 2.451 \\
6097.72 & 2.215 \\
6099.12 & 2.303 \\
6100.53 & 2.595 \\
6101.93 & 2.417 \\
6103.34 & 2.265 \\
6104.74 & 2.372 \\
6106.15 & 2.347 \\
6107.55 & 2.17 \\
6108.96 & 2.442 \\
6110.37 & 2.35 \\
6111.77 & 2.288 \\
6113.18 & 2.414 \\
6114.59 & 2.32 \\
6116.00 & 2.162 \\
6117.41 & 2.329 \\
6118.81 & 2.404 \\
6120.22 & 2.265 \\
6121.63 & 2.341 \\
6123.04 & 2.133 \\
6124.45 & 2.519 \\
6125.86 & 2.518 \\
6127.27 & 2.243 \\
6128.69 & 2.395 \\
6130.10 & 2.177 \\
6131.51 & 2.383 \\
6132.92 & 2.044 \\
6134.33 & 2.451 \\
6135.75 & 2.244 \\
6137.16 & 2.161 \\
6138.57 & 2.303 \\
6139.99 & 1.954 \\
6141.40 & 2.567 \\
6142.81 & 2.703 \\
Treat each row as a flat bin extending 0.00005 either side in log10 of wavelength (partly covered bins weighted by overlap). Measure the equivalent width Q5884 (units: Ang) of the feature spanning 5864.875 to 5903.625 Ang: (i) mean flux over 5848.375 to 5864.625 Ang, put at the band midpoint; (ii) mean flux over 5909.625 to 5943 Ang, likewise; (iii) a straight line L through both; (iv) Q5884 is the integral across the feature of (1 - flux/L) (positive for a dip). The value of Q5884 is 2.10 Ang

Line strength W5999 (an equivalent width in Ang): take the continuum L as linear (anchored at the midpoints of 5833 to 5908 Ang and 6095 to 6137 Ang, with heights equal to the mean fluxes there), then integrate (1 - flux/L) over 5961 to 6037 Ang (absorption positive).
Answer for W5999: -2.6 Ang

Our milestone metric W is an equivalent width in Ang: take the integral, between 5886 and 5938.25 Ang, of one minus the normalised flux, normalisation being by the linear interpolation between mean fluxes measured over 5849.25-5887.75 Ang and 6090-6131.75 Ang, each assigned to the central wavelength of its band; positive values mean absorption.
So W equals 1.2 Ang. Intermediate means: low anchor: 2.28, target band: 2.24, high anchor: 2.33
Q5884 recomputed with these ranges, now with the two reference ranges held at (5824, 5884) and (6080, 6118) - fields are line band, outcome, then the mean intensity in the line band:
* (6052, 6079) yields -1.7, 2.49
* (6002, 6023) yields 0.4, 2.3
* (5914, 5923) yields 0.2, 2.3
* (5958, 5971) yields -0.3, 2.4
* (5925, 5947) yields 0.1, 2.35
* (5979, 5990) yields -0.2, 2.4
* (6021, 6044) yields -0.3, 2.37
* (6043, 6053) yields 0.0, 2.35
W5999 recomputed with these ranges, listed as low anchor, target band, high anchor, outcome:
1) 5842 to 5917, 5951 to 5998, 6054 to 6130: -2.2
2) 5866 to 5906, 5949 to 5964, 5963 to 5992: -0.2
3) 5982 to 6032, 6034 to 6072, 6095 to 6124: -1.5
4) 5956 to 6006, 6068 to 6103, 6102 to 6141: -0.8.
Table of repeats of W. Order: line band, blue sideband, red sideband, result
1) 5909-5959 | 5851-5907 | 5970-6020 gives -0.8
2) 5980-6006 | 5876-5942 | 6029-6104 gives -1.2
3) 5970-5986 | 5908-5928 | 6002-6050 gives -0.2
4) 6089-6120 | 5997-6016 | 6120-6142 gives -0.5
